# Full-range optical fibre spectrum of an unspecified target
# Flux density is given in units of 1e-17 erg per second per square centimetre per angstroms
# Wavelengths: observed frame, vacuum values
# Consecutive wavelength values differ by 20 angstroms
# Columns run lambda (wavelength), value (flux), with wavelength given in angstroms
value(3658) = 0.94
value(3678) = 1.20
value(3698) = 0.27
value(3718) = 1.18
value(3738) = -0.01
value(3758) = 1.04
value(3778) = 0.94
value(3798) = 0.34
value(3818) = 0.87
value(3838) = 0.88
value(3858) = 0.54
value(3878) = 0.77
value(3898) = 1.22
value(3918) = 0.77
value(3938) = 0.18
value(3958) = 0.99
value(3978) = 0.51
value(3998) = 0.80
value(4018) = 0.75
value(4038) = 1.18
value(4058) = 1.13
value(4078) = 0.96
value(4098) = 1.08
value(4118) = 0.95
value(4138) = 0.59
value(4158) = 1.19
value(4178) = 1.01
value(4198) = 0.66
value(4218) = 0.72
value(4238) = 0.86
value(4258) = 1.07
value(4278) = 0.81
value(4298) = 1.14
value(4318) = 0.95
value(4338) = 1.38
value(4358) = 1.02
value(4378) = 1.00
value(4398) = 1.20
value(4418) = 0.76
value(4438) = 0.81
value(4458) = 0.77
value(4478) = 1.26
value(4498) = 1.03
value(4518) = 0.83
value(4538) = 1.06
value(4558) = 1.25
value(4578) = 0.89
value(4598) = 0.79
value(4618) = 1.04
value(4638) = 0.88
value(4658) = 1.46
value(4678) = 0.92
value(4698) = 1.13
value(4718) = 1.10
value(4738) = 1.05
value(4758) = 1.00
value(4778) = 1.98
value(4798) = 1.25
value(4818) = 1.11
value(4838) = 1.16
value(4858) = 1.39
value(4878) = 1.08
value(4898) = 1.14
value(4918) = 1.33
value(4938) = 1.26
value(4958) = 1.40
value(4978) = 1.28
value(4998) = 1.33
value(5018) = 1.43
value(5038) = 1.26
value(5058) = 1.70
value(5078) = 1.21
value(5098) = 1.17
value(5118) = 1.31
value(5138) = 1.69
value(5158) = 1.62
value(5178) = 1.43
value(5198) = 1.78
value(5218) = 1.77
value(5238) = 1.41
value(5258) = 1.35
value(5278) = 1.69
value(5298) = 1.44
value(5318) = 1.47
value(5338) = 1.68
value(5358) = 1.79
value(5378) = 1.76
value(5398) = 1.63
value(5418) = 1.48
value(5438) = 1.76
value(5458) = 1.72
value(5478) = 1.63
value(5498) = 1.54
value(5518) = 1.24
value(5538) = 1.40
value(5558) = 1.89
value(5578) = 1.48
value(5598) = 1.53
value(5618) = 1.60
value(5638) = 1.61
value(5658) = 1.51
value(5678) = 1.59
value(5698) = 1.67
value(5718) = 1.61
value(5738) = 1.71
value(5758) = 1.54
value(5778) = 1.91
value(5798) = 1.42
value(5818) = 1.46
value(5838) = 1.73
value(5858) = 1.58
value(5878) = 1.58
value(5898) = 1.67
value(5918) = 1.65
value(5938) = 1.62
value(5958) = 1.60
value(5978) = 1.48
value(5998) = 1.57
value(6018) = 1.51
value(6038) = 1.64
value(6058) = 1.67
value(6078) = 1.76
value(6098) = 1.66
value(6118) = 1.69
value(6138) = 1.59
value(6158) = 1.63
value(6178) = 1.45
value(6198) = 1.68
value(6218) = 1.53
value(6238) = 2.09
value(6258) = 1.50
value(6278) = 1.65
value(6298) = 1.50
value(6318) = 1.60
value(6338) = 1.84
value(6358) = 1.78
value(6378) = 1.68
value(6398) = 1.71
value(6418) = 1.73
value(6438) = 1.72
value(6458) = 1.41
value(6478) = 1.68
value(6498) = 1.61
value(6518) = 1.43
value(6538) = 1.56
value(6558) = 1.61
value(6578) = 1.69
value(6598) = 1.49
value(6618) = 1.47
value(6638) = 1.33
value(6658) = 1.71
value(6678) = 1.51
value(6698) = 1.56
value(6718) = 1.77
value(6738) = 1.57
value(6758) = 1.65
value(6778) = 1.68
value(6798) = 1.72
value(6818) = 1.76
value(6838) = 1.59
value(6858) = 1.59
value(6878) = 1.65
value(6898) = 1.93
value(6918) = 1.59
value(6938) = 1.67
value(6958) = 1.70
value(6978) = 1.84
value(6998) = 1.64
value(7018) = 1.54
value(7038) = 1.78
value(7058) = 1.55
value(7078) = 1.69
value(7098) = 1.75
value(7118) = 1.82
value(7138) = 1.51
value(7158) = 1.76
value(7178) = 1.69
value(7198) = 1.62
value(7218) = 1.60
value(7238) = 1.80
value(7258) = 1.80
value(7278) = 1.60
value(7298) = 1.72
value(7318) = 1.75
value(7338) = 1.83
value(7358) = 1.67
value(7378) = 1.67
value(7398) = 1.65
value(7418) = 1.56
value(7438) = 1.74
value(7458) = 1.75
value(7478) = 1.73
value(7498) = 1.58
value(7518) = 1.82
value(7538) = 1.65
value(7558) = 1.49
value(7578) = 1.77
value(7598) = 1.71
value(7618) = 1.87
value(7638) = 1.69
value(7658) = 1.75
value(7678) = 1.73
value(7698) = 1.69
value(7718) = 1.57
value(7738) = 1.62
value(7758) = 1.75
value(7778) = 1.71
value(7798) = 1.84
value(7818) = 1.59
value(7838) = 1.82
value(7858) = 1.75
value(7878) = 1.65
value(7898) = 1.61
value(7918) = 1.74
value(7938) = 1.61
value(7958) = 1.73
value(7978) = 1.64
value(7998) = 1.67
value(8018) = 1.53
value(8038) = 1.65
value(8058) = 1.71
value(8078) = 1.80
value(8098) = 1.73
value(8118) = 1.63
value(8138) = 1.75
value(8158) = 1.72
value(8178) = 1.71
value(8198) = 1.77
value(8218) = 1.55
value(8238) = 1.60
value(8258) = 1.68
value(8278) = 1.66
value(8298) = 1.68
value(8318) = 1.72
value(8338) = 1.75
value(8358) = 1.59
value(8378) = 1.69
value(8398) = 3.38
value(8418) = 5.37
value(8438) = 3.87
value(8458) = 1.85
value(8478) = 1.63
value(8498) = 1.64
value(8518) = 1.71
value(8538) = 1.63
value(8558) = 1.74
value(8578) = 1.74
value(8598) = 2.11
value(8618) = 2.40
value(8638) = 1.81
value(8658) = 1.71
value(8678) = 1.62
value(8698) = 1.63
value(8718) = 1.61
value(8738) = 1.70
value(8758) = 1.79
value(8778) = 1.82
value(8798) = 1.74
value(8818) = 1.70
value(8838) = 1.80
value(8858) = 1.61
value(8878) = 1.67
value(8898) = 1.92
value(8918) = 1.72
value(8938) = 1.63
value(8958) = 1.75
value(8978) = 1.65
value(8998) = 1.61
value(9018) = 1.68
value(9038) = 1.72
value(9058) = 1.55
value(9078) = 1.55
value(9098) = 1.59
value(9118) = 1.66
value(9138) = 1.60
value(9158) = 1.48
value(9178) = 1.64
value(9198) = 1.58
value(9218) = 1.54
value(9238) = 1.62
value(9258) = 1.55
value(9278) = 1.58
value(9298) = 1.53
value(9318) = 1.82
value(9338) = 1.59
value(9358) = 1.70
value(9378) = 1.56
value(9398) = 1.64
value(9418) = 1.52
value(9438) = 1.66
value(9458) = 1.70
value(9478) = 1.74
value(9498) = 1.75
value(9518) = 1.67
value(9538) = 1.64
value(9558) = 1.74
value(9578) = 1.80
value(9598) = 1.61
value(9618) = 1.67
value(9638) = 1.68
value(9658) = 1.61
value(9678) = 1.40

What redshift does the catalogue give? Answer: 0.281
